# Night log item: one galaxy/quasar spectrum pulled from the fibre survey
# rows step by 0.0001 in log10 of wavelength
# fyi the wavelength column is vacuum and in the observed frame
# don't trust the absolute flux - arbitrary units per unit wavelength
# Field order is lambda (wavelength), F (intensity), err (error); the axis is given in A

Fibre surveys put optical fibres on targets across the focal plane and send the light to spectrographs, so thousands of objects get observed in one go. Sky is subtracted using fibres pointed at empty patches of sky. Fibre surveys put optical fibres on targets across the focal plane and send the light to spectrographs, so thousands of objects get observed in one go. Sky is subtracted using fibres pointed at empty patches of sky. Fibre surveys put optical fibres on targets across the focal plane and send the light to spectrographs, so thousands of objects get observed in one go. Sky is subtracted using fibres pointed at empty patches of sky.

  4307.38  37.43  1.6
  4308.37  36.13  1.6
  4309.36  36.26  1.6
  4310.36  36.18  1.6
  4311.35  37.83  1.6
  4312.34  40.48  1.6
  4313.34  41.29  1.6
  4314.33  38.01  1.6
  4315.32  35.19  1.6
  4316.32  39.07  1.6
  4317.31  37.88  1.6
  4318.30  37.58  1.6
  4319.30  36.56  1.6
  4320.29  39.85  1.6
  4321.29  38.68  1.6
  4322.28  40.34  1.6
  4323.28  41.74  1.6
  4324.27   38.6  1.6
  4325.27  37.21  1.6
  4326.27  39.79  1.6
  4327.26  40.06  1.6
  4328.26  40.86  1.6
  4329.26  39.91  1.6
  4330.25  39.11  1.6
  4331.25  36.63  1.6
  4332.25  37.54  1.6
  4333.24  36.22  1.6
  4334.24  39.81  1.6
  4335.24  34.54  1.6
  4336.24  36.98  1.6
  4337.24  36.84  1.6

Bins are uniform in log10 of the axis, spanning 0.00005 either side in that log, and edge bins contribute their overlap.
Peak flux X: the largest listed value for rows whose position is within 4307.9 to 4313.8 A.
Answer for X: 41.29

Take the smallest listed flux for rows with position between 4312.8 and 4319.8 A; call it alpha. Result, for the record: 35.19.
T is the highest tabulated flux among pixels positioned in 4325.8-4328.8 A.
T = 40.86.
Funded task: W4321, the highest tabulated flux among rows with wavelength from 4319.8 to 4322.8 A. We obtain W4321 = 40.34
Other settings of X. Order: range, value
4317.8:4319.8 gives 37.58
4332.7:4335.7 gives 39.81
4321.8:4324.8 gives 41.74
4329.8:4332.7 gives 39.11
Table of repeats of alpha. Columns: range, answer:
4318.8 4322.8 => 36.56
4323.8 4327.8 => 37.21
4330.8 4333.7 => 36.22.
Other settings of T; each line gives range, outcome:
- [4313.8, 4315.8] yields 38.01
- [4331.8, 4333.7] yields 37.54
